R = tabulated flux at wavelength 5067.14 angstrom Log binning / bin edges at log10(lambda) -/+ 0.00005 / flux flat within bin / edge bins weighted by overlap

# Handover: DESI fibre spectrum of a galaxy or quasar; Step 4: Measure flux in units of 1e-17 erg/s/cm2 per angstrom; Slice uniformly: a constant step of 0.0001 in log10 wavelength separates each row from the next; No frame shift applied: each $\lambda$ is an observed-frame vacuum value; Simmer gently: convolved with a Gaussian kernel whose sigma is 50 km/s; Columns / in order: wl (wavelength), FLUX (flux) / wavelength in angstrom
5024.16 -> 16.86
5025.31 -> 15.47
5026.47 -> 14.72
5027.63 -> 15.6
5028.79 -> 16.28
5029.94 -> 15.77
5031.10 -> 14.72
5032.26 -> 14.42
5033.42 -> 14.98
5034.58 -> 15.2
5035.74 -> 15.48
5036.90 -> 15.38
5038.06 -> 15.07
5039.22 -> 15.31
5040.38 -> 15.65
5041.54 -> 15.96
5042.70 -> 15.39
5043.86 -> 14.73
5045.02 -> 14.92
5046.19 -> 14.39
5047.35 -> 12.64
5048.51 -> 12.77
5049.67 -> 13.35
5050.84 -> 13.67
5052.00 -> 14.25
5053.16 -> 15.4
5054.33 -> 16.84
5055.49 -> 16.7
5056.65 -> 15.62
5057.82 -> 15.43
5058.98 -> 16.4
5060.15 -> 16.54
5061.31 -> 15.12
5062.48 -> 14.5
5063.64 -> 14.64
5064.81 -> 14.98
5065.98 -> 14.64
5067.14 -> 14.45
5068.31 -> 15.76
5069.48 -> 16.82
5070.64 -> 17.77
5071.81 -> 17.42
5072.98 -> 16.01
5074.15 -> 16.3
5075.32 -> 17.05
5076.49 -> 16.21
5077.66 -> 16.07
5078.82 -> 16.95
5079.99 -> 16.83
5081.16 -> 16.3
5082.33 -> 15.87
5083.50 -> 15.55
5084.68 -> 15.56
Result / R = 14.45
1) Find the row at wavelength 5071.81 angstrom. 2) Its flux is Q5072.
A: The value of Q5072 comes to 17.42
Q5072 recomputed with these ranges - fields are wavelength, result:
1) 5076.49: 16.21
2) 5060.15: 16.54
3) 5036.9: 15.38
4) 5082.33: 15.87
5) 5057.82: 15.43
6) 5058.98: 16.4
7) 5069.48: 16.82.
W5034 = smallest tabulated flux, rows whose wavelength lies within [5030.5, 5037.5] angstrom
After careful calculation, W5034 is 14.42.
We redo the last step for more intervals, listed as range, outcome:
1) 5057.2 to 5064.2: 14.5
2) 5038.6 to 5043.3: 15.31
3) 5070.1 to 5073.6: 16.01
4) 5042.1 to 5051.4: 12.64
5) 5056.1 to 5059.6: 15.43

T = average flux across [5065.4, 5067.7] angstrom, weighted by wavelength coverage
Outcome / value 14.6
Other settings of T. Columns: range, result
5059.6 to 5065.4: 15.1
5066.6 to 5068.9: 15.1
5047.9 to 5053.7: 13.9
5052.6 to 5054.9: 16.1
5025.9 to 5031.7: 15.4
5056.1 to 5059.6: 15.8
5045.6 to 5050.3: 13.3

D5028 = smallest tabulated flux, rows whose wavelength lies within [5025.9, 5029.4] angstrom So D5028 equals 14.72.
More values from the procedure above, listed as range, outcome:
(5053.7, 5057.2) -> 15.62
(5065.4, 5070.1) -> 14.45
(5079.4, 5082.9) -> 15.87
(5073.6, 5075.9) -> 16.3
